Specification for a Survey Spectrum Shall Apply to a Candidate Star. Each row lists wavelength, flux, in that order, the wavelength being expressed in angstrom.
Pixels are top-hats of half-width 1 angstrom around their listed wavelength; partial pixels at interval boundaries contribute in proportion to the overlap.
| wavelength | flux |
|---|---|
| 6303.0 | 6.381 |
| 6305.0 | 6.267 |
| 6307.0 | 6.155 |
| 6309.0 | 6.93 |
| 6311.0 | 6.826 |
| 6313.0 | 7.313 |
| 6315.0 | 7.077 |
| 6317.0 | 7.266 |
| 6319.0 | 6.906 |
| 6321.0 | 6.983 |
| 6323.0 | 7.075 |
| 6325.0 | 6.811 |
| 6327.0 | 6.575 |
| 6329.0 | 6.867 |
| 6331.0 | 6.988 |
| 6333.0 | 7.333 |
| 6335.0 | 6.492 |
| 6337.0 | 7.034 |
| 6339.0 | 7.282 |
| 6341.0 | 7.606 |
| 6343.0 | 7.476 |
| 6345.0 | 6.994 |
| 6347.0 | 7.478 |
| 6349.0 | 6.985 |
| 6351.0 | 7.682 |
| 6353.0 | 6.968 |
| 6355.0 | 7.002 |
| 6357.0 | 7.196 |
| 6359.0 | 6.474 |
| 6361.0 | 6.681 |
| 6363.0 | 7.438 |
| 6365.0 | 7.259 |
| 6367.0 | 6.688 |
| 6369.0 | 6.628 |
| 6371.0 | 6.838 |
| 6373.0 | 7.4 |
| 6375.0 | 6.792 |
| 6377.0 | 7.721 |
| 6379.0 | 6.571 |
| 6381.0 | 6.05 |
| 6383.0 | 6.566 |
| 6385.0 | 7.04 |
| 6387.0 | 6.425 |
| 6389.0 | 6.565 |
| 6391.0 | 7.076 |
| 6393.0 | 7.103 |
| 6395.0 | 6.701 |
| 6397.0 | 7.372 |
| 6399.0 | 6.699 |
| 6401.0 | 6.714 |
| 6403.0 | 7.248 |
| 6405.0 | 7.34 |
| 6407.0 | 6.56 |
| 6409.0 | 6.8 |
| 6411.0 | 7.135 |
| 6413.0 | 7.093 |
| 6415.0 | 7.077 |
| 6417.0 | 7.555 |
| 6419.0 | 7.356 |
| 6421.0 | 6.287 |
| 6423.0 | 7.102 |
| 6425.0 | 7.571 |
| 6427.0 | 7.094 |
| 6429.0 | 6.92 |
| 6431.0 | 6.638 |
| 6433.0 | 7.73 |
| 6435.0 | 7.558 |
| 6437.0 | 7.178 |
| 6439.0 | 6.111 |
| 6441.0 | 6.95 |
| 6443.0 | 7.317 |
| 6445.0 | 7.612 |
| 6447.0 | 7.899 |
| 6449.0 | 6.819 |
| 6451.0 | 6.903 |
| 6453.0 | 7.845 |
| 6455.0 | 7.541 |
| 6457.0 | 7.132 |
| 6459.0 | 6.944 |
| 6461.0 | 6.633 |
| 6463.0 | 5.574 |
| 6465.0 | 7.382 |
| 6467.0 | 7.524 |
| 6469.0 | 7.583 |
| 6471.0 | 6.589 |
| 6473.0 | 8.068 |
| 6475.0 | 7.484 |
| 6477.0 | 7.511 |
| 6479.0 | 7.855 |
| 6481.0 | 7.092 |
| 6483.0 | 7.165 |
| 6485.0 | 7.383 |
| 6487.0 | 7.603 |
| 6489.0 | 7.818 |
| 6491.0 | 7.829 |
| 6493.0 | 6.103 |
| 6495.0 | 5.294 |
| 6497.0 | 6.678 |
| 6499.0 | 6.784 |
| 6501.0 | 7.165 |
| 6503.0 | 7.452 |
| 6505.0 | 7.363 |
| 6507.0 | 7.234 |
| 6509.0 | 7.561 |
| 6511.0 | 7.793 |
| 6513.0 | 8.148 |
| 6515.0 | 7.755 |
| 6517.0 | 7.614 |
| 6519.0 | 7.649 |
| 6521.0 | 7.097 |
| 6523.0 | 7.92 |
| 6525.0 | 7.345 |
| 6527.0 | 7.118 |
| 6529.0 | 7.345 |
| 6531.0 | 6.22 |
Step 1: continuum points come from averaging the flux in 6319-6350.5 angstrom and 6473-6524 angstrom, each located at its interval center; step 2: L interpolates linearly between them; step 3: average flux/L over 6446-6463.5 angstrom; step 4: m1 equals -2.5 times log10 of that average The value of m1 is 0.030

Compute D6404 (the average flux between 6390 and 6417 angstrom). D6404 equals 7.01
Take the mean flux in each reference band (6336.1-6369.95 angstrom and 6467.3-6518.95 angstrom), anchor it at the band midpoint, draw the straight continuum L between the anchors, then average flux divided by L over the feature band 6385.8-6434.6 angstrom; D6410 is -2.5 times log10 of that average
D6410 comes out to 0.03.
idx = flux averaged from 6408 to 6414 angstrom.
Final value 7.01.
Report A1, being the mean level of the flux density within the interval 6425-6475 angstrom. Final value 7.16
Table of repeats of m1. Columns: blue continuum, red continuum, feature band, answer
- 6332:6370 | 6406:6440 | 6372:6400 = 0.03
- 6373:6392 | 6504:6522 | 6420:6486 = 0.01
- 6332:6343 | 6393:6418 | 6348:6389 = 0.03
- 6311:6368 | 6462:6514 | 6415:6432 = 0.01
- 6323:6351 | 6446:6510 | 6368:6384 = 0.05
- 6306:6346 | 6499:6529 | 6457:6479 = 0.03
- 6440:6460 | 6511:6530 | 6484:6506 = 0.06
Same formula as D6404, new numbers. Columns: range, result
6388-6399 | 6.94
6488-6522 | 7.26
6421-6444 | 7.07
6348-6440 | 6.98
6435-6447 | 7.15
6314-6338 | 6.95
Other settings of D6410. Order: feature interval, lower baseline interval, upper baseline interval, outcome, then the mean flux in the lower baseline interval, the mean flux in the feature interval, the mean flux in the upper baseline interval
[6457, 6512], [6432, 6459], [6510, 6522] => 0.048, 7.26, 7.16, 7.68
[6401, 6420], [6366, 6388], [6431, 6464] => -0.026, 6.79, 7.11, 7.09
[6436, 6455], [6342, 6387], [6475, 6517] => -0.004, 6.98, 7.2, 7.29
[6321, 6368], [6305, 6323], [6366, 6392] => -0.032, 6.9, 7.06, 6.8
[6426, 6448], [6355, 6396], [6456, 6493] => -0.011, 6.86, 7.18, 7.26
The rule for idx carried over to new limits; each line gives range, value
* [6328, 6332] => 6.93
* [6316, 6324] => 7.06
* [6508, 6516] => 7.81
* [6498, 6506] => 7.19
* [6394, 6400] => 6.92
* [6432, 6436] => 7.64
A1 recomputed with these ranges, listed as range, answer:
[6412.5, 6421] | 7.16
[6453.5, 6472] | 7.01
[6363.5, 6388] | 6.84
